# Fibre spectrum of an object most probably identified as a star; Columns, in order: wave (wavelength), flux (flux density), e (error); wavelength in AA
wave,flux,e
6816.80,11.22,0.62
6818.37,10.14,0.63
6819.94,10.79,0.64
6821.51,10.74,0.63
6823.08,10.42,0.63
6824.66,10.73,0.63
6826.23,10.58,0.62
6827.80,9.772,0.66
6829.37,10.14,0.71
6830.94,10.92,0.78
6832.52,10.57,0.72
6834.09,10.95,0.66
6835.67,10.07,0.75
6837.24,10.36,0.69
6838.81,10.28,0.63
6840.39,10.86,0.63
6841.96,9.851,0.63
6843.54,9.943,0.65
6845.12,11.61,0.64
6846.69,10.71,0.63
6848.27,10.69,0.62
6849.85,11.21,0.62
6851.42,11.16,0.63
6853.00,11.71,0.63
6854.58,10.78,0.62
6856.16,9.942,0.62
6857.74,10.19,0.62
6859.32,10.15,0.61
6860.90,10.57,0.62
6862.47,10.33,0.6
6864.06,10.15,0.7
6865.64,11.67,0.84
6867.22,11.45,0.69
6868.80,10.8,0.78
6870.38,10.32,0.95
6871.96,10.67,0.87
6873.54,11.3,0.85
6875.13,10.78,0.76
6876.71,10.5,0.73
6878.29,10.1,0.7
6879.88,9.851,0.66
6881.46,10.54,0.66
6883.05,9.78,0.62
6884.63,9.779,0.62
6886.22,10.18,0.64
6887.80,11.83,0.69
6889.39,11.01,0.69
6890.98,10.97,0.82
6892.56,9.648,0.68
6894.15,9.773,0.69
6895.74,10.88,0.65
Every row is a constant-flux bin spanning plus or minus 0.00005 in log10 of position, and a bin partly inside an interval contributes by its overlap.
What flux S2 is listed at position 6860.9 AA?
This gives 10.57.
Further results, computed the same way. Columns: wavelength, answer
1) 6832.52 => 10.57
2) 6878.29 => 10.1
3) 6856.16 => 9.942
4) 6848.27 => 10.69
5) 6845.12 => 11.61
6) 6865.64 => 11.67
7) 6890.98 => 10.97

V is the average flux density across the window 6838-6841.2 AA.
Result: 10.6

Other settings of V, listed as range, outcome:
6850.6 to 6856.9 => 10.9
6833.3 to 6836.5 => 10.5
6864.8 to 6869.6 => 11.3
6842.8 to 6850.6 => 10.8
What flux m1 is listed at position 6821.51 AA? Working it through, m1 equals 10.74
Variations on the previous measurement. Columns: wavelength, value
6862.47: 10.33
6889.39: 11.01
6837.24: 10.36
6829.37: 10.14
